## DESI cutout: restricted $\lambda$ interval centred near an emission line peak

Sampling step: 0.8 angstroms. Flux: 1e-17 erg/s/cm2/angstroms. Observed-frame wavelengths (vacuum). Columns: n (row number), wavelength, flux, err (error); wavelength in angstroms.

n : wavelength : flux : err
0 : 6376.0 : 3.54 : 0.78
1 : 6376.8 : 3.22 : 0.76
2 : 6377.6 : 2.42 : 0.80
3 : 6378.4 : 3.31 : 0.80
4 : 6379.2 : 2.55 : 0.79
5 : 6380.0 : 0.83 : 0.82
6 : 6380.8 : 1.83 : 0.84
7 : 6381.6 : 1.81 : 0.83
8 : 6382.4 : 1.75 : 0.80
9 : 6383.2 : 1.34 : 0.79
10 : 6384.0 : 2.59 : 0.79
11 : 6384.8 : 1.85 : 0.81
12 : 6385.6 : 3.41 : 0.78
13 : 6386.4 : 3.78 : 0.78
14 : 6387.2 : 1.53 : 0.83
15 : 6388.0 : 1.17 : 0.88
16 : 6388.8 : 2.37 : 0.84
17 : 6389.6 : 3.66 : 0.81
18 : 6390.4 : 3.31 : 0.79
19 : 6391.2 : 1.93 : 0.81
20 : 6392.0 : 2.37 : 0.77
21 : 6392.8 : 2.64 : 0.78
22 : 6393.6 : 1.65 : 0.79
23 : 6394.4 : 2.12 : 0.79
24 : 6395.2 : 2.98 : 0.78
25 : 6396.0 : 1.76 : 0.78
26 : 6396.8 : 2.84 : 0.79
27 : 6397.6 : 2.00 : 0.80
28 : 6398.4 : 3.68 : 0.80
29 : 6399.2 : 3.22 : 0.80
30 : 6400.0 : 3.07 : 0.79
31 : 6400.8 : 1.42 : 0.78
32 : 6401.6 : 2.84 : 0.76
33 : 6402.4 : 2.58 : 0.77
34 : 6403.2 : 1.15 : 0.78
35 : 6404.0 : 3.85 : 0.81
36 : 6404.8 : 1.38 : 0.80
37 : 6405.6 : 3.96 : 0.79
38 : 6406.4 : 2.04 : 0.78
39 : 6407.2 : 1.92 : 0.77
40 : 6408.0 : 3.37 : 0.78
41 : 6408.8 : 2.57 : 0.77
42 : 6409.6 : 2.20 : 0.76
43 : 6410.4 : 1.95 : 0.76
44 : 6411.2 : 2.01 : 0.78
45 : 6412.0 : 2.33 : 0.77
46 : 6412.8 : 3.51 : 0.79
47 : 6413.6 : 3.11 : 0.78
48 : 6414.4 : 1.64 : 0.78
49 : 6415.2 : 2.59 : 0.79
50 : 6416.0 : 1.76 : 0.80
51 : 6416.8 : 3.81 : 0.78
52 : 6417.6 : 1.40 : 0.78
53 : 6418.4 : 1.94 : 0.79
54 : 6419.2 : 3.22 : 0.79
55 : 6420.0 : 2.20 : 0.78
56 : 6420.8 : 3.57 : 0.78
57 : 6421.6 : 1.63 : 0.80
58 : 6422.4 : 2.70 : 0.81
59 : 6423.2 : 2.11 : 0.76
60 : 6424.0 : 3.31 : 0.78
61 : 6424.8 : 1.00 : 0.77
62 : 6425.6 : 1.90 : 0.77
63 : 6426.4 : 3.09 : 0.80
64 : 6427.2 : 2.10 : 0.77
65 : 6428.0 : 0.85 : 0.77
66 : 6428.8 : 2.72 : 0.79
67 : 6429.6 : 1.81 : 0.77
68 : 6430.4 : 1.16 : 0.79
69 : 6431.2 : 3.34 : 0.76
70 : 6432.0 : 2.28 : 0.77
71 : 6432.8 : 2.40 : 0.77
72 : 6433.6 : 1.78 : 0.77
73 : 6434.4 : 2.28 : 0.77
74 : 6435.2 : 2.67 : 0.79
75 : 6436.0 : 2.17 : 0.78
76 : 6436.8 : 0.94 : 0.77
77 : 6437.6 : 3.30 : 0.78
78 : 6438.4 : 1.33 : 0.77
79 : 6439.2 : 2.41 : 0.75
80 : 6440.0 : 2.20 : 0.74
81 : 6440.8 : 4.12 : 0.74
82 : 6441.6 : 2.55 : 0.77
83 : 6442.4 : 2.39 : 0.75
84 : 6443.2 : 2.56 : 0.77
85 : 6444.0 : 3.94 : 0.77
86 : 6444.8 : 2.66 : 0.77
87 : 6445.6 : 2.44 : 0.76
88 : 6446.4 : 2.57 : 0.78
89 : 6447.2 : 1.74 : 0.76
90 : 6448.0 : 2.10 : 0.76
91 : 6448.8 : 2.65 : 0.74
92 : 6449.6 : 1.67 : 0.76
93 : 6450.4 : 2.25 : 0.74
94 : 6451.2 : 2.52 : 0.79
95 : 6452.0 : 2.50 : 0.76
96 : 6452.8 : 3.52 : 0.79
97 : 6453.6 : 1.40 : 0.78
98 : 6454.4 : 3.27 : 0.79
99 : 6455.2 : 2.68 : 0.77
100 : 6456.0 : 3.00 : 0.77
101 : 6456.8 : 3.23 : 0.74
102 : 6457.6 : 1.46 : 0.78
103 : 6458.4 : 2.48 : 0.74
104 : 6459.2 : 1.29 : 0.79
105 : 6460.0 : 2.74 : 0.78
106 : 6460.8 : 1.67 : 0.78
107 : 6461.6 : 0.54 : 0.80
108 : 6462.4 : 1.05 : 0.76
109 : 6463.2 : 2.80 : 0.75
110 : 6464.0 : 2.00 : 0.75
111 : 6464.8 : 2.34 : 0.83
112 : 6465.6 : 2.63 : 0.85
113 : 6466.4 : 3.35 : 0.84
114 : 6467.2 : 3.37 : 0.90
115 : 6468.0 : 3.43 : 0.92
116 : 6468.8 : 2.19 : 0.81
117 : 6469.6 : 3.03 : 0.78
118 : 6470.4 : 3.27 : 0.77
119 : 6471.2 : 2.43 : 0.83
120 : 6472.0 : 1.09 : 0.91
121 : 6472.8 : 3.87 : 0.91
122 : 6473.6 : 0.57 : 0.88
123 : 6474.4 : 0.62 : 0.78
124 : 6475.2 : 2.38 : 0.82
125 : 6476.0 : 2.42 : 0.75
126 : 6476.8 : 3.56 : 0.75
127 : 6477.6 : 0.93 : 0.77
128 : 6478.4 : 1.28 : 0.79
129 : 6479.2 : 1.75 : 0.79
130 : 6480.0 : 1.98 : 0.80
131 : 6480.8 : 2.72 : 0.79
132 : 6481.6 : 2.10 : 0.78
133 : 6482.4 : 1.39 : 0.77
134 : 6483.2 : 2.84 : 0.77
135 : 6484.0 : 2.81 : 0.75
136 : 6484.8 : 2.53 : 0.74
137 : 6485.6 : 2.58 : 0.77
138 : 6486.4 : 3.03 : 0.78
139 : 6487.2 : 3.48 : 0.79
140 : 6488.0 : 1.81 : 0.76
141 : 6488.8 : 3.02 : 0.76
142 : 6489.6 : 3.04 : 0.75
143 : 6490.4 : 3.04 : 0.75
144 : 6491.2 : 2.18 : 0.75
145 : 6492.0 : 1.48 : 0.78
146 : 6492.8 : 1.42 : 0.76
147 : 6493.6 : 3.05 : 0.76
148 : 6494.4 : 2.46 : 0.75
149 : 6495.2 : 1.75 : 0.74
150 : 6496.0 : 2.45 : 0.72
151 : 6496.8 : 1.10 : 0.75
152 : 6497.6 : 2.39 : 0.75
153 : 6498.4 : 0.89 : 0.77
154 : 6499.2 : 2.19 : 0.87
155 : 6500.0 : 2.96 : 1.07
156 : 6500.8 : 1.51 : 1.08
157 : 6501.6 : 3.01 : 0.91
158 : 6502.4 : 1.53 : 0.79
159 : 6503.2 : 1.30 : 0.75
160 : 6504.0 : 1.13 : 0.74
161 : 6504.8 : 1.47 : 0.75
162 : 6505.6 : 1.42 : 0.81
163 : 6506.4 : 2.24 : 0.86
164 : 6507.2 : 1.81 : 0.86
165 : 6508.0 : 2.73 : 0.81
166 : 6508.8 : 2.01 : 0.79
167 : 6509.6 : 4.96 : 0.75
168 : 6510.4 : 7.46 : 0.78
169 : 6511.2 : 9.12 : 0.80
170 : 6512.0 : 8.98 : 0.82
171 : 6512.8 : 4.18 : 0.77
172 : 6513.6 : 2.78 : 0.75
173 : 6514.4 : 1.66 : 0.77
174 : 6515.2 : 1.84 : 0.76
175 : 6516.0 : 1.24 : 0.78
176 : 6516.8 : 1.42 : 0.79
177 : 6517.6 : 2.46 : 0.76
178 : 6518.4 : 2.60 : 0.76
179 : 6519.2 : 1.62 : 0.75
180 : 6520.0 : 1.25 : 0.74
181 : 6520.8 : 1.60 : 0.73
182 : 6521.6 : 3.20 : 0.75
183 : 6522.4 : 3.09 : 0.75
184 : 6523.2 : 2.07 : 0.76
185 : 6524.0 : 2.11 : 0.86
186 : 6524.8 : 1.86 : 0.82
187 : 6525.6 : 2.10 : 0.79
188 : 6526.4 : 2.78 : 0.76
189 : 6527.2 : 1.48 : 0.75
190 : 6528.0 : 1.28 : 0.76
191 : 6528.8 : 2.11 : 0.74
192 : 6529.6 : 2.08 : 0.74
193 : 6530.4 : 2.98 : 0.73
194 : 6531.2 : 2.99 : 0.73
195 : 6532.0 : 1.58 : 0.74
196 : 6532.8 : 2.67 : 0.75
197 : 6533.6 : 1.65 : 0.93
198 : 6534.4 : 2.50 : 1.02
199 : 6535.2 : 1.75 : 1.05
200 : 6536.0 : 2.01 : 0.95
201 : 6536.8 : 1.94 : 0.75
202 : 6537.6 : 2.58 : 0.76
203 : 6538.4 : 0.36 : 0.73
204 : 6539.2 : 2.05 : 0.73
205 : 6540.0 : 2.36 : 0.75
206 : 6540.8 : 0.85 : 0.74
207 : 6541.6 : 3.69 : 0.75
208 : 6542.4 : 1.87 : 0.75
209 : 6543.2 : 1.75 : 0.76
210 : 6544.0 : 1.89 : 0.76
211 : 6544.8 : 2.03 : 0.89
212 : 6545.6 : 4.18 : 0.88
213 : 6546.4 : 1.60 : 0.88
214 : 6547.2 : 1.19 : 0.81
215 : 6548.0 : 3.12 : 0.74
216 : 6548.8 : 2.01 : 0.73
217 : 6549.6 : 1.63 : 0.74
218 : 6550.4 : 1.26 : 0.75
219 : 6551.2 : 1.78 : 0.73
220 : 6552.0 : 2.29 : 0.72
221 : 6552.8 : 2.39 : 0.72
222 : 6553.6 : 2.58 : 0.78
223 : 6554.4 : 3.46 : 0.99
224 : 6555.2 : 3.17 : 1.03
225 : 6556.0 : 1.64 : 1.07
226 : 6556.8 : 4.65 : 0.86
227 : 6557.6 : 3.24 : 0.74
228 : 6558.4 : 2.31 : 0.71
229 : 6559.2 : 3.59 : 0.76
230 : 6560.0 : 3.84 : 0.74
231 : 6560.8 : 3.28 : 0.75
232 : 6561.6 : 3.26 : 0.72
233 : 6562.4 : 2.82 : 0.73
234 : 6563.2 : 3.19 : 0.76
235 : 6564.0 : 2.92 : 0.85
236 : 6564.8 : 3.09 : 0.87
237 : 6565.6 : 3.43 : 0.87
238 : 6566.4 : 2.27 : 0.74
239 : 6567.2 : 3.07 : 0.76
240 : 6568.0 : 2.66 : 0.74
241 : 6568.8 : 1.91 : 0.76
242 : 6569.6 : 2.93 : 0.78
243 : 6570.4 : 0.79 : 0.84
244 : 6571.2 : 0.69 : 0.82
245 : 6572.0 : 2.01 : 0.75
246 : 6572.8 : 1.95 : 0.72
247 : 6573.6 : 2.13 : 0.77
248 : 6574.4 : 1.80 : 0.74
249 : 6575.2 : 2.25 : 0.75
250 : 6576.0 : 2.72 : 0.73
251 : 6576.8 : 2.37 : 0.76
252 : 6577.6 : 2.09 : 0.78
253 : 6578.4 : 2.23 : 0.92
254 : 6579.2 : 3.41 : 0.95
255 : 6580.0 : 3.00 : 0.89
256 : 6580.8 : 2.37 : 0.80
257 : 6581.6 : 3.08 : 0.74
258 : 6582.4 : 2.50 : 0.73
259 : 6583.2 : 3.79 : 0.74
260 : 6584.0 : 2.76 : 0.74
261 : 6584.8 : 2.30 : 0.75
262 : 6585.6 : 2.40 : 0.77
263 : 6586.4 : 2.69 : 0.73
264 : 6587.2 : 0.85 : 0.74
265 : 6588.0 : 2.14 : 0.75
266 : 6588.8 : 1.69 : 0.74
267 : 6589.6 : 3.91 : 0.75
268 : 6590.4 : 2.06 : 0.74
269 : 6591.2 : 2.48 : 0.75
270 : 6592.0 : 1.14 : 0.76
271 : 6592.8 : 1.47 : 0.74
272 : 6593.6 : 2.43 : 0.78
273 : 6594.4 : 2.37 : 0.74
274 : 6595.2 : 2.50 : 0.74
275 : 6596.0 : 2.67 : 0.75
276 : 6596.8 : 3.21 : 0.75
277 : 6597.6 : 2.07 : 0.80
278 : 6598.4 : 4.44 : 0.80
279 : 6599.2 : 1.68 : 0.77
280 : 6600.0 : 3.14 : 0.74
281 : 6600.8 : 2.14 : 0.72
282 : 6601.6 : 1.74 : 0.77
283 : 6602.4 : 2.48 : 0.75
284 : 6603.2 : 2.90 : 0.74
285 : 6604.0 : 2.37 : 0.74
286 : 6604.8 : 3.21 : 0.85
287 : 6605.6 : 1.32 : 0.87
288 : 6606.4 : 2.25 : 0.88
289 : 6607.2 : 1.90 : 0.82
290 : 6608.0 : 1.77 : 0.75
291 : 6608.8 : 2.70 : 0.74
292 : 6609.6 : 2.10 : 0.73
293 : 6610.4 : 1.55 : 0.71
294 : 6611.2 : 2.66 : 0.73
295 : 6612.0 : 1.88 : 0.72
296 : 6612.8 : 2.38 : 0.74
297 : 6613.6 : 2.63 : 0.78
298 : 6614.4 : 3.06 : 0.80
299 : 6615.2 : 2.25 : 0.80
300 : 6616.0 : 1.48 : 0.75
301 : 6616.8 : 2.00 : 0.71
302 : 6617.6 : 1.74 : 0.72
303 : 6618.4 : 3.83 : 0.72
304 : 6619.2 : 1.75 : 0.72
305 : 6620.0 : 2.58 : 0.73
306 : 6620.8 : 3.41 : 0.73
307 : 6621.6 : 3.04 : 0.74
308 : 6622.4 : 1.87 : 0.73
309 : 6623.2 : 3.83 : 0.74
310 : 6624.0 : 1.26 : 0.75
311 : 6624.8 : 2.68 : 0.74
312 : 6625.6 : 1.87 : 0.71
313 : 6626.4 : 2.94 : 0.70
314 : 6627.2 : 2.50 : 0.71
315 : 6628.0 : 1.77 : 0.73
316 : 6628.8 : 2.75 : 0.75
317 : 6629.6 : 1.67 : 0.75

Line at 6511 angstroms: H-beta 4861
